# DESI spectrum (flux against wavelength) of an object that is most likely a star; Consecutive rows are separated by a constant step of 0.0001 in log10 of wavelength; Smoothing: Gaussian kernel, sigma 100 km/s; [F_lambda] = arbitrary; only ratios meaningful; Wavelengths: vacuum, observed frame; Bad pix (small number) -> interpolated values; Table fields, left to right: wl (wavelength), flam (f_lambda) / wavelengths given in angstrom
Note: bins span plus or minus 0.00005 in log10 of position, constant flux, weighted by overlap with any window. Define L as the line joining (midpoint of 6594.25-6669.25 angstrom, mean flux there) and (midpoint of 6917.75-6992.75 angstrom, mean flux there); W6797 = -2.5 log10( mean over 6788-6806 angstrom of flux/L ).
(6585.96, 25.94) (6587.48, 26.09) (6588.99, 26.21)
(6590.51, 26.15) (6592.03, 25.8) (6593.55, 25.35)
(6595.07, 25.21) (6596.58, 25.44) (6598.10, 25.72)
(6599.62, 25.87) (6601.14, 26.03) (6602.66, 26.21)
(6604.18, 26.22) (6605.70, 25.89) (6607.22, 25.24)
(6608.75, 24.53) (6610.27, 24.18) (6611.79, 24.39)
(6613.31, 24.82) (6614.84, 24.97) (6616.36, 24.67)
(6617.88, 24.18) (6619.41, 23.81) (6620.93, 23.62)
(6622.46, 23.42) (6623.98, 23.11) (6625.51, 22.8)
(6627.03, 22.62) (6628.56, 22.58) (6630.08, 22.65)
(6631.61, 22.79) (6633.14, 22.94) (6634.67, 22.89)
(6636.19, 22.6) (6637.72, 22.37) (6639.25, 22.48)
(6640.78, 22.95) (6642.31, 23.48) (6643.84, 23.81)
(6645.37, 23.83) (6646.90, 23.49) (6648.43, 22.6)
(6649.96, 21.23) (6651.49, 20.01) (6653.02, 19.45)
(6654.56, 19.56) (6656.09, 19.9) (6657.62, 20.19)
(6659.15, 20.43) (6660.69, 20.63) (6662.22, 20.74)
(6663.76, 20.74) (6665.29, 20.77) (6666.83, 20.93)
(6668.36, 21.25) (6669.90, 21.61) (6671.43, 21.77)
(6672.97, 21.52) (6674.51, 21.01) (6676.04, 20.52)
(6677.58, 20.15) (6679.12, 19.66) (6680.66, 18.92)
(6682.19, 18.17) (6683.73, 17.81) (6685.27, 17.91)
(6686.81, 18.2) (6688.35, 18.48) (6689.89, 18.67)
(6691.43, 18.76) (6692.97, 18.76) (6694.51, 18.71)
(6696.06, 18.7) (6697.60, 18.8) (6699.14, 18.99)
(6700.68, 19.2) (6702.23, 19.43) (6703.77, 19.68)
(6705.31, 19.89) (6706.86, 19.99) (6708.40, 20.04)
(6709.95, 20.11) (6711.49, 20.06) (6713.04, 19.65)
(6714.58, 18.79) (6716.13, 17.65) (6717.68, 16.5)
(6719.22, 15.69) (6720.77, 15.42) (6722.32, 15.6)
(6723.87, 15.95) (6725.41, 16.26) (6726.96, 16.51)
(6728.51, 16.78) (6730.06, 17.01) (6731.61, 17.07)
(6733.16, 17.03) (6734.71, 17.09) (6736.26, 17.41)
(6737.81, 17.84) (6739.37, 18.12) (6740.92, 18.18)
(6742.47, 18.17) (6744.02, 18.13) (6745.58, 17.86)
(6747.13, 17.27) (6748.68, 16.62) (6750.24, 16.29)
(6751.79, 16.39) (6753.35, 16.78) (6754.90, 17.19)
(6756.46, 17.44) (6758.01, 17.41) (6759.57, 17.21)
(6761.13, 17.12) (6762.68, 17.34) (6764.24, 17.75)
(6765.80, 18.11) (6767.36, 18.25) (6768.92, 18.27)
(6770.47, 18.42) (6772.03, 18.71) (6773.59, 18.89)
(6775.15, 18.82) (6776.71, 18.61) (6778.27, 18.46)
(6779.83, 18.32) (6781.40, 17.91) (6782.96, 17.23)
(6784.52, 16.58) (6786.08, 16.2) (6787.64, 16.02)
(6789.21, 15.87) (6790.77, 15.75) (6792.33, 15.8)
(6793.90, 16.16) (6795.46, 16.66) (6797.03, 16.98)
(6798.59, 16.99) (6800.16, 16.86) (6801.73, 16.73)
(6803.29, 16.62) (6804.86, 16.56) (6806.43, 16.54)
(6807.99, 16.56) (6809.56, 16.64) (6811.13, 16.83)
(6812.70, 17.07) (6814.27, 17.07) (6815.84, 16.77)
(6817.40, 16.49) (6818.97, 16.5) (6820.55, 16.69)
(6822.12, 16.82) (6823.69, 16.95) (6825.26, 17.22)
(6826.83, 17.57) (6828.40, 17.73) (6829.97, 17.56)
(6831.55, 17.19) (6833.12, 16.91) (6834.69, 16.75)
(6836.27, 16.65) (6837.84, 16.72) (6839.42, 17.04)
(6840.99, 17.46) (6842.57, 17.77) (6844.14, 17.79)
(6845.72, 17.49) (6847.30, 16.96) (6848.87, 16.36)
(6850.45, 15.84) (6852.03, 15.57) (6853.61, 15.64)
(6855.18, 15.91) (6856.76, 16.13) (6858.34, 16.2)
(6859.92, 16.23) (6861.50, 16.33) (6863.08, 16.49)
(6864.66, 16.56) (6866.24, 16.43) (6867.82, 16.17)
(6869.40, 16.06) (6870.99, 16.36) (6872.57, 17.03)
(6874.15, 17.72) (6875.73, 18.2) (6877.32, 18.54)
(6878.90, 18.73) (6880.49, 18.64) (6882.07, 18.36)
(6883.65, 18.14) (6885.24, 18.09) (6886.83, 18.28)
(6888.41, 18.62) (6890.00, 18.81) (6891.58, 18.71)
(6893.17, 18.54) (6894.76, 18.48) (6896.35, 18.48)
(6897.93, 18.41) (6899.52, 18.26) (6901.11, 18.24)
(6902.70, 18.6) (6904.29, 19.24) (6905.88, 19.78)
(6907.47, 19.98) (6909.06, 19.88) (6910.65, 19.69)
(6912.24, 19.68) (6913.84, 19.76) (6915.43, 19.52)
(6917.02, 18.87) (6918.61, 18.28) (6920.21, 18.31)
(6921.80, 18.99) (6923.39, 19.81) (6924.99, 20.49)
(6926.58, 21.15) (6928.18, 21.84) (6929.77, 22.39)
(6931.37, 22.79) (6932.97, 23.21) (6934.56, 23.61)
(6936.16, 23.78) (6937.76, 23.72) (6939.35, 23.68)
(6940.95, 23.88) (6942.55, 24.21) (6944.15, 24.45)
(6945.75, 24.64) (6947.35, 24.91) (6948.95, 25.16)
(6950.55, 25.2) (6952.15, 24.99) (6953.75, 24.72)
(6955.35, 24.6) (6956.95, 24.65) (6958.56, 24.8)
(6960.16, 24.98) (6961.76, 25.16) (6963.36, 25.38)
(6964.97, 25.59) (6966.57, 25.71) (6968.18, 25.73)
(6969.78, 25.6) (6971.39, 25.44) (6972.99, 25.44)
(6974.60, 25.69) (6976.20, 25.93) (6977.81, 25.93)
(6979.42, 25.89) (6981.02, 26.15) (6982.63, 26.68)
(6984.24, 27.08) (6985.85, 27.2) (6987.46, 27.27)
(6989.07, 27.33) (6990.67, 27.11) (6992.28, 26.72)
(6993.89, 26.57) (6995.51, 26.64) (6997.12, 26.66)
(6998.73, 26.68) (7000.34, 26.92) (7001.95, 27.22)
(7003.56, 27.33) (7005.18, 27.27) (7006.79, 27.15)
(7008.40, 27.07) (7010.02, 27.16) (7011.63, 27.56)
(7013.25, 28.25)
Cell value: 0.40 mag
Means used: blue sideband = 23.1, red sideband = 24.4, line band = 16.4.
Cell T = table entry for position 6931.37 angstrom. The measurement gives 22.79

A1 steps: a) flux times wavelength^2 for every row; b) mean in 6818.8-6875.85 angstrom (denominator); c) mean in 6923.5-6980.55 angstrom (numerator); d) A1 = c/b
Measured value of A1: 1.5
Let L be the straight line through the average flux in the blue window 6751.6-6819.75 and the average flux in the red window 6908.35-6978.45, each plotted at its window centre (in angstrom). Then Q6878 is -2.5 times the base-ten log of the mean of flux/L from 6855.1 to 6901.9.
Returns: 0.18 mag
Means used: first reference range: 17.2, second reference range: 23.2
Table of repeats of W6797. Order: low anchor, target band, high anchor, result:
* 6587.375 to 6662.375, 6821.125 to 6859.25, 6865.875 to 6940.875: 0.21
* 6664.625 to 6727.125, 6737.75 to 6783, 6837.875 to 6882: 0.02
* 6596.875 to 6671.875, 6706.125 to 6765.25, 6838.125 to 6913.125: 0.19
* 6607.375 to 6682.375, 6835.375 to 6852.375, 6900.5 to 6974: 0.31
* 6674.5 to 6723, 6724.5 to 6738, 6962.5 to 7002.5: 0.16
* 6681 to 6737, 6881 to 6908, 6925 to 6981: 0.23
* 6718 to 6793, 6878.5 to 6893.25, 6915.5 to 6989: 0.18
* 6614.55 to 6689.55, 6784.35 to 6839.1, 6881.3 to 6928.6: 0.19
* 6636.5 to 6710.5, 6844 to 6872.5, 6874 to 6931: 0.18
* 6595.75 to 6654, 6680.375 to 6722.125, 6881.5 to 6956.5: 0.23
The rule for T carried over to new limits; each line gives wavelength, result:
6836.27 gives 16.65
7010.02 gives 27.16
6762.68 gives 17.34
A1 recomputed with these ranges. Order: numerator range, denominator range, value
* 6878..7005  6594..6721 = 1.16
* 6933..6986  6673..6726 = 1.45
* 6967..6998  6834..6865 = 1.65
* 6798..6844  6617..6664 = 0.81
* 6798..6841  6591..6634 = 0.73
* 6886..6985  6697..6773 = 1.34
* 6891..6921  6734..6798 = 1.14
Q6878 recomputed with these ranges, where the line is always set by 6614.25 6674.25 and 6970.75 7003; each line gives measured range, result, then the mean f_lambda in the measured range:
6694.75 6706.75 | 0.19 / 19.2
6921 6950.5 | 0.13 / 23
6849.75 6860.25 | 0.48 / 15.9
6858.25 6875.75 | 0.45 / 16.6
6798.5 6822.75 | 0.41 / 16.7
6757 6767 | 0.33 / 17.5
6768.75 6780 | 0.27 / 18.6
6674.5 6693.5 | 0.20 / 18.9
